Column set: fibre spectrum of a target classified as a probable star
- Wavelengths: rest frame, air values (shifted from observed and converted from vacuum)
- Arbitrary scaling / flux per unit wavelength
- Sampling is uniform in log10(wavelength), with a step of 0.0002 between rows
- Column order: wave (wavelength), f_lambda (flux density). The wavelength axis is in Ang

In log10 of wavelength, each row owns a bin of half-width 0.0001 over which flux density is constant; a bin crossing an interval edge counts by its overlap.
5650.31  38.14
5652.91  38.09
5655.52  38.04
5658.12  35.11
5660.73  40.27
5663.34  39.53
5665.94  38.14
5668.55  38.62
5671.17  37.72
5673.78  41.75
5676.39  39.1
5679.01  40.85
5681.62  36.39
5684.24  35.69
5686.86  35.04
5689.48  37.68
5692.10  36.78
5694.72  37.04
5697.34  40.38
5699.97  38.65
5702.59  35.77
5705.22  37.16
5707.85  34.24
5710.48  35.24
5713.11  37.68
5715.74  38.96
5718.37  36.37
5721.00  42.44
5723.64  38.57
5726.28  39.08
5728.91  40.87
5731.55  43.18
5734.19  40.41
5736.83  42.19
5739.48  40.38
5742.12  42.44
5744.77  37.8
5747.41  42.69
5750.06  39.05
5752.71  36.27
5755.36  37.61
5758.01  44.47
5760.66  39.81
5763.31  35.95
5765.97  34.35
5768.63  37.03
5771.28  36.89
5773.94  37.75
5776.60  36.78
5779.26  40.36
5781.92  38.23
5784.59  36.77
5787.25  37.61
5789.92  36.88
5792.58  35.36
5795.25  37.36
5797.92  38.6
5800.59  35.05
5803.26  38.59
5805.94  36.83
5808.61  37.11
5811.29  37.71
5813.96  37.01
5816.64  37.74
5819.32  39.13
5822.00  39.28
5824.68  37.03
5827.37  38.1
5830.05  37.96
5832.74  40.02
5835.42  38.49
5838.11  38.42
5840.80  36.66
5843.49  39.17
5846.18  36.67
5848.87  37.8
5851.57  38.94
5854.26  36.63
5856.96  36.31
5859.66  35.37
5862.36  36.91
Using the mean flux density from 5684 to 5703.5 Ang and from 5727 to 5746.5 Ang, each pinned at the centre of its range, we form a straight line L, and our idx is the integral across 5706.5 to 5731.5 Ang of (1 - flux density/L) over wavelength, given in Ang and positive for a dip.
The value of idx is 0.7 Ang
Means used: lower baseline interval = 37.2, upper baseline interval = 41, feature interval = 38.4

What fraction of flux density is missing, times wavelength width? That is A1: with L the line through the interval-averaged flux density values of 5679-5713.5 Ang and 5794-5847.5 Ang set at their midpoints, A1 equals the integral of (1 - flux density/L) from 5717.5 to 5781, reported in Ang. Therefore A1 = -3.4 Ang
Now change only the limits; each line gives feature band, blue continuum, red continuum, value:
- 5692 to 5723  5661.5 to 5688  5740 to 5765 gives 1.0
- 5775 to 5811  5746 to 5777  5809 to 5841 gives 0.8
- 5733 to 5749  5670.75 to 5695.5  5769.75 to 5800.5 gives -1.4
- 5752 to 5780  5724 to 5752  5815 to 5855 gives 1.4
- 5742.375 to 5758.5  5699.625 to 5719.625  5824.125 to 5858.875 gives -1.1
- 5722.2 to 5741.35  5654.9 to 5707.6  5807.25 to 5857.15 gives -1.4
